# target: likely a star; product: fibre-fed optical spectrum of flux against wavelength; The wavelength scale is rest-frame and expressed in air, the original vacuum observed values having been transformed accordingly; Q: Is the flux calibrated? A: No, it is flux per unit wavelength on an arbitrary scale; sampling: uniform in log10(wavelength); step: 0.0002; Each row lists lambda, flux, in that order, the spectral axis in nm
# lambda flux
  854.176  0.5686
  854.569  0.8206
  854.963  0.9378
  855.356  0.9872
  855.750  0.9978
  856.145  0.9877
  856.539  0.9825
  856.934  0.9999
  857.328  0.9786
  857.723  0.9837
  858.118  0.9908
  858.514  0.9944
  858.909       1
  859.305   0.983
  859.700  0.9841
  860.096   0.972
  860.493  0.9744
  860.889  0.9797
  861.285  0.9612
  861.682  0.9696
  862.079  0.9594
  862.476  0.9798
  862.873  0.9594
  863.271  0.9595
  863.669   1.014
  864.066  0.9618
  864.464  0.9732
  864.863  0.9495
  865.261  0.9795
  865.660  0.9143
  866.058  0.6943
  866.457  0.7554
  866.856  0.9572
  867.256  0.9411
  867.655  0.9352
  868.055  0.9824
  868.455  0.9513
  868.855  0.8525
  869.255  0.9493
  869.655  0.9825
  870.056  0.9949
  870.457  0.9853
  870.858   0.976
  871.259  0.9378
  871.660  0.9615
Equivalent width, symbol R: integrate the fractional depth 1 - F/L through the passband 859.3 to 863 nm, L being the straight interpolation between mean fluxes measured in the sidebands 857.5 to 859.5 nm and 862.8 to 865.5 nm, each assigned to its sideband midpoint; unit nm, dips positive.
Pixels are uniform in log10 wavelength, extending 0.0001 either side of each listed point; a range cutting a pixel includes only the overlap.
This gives 0.03 nm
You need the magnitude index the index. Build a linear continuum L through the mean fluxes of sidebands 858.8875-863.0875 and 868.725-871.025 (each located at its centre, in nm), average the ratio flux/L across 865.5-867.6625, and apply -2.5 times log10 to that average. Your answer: 0.13 mag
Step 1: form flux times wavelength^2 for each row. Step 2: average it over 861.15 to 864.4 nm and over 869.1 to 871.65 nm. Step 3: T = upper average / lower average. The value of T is 1.0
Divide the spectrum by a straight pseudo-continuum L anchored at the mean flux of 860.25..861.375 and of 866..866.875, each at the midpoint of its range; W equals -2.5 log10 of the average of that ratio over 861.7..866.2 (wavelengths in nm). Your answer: -0.09 mag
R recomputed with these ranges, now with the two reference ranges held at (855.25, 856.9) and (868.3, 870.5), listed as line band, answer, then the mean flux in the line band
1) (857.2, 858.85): -0.008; 0.988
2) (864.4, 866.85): 0.211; 0.879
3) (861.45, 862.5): 0.005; 0.967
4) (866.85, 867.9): 0.014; 0.943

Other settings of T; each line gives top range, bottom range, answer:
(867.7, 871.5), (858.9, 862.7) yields 1.00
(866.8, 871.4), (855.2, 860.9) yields 0.99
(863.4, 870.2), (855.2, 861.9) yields 0.96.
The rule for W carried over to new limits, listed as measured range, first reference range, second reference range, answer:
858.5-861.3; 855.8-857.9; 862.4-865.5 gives 0.00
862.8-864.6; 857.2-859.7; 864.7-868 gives -0.06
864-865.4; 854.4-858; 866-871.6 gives -0.03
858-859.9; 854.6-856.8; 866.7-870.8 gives -0.03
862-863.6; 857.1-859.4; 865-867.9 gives -0.04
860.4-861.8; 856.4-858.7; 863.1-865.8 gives 0.01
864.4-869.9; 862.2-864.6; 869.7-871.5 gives 0.07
